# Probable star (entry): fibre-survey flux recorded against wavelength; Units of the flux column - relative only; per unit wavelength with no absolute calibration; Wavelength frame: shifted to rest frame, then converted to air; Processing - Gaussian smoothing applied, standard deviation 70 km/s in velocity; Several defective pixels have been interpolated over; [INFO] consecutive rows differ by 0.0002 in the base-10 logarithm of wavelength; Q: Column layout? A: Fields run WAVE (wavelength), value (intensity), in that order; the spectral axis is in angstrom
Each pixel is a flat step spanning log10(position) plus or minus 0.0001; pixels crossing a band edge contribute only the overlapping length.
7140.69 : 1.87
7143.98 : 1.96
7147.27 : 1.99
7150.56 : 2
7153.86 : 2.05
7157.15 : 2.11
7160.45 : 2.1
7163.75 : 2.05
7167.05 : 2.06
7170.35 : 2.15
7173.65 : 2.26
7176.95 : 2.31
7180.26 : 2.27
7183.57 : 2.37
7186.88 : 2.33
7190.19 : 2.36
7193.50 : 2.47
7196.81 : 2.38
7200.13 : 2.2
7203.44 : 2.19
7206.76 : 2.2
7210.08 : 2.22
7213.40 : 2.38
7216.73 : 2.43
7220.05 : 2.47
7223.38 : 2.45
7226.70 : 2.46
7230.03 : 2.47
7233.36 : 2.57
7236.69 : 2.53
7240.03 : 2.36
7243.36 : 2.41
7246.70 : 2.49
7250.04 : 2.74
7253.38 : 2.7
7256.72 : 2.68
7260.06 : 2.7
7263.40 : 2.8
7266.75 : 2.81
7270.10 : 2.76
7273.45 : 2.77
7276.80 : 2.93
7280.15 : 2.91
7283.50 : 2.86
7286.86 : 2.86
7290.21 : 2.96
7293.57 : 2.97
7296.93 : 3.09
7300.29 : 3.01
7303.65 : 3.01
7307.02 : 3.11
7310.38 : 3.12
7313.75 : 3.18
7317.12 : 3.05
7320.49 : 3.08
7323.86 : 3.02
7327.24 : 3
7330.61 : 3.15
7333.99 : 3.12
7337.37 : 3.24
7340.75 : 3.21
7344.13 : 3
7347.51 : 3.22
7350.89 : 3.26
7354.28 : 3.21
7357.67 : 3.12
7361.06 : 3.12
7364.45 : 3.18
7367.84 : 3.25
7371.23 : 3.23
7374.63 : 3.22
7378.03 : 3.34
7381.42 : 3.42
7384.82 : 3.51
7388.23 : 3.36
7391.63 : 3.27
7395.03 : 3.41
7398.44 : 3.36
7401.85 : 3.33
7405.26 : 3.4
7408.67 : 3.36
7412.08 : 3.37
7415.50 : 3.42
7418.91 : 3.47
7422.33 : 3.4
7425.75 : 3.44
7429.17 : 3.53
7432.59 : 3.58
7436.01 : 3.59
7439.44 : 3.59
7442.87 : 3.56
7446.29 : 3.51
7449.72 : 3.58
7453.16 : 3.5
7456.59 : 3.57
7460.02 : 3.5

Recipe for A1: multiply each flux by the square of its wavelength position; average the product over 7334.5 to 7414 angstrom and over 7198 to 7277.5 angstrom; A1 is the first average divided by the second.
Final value 1.35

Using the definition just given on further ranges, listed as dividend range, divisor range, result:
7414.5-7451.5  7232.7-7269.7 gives 1.41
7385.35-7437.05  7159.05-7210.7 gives 1.62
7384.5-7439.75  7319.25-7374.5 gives 1.11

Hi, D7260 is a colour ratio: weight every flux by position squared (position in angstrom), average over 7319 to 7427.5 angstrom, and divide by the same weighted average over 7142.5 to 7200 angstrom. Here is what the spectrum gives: 1.58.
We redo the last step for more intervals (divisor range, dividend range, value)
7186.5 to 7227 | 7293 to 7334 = 1.35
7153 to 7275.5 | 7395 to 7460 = 1.53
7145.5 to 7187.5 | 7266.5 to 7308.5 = 1.41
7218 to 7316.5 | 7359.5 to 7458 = 1.28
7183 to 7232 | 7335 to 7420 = 1.46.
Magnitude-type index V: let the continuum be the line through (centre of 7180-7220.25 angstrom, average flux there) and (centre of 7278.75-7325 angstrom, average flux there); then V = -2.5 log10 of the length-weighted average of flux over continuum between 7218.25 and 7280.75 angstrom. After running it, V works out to 0.01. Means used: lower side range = 2.33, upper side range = 3.02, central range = 2.63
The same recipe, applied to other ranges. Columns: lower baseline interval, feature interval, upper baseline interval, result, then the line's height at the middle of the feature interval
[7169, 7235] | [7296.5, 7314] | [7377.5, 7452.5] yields -0.072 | 2.88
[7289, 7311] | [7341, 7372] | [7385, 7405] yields 0.018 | 3.23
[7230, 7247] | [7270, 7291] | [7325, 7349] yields -0.045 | 2.75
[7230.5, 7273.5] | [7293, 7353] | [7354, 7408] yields -0.039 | 3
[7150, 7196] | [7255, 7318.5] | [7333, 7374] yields -0.038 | 2.82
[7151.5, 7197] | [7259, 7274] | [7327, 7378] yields -0.020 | 2.72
